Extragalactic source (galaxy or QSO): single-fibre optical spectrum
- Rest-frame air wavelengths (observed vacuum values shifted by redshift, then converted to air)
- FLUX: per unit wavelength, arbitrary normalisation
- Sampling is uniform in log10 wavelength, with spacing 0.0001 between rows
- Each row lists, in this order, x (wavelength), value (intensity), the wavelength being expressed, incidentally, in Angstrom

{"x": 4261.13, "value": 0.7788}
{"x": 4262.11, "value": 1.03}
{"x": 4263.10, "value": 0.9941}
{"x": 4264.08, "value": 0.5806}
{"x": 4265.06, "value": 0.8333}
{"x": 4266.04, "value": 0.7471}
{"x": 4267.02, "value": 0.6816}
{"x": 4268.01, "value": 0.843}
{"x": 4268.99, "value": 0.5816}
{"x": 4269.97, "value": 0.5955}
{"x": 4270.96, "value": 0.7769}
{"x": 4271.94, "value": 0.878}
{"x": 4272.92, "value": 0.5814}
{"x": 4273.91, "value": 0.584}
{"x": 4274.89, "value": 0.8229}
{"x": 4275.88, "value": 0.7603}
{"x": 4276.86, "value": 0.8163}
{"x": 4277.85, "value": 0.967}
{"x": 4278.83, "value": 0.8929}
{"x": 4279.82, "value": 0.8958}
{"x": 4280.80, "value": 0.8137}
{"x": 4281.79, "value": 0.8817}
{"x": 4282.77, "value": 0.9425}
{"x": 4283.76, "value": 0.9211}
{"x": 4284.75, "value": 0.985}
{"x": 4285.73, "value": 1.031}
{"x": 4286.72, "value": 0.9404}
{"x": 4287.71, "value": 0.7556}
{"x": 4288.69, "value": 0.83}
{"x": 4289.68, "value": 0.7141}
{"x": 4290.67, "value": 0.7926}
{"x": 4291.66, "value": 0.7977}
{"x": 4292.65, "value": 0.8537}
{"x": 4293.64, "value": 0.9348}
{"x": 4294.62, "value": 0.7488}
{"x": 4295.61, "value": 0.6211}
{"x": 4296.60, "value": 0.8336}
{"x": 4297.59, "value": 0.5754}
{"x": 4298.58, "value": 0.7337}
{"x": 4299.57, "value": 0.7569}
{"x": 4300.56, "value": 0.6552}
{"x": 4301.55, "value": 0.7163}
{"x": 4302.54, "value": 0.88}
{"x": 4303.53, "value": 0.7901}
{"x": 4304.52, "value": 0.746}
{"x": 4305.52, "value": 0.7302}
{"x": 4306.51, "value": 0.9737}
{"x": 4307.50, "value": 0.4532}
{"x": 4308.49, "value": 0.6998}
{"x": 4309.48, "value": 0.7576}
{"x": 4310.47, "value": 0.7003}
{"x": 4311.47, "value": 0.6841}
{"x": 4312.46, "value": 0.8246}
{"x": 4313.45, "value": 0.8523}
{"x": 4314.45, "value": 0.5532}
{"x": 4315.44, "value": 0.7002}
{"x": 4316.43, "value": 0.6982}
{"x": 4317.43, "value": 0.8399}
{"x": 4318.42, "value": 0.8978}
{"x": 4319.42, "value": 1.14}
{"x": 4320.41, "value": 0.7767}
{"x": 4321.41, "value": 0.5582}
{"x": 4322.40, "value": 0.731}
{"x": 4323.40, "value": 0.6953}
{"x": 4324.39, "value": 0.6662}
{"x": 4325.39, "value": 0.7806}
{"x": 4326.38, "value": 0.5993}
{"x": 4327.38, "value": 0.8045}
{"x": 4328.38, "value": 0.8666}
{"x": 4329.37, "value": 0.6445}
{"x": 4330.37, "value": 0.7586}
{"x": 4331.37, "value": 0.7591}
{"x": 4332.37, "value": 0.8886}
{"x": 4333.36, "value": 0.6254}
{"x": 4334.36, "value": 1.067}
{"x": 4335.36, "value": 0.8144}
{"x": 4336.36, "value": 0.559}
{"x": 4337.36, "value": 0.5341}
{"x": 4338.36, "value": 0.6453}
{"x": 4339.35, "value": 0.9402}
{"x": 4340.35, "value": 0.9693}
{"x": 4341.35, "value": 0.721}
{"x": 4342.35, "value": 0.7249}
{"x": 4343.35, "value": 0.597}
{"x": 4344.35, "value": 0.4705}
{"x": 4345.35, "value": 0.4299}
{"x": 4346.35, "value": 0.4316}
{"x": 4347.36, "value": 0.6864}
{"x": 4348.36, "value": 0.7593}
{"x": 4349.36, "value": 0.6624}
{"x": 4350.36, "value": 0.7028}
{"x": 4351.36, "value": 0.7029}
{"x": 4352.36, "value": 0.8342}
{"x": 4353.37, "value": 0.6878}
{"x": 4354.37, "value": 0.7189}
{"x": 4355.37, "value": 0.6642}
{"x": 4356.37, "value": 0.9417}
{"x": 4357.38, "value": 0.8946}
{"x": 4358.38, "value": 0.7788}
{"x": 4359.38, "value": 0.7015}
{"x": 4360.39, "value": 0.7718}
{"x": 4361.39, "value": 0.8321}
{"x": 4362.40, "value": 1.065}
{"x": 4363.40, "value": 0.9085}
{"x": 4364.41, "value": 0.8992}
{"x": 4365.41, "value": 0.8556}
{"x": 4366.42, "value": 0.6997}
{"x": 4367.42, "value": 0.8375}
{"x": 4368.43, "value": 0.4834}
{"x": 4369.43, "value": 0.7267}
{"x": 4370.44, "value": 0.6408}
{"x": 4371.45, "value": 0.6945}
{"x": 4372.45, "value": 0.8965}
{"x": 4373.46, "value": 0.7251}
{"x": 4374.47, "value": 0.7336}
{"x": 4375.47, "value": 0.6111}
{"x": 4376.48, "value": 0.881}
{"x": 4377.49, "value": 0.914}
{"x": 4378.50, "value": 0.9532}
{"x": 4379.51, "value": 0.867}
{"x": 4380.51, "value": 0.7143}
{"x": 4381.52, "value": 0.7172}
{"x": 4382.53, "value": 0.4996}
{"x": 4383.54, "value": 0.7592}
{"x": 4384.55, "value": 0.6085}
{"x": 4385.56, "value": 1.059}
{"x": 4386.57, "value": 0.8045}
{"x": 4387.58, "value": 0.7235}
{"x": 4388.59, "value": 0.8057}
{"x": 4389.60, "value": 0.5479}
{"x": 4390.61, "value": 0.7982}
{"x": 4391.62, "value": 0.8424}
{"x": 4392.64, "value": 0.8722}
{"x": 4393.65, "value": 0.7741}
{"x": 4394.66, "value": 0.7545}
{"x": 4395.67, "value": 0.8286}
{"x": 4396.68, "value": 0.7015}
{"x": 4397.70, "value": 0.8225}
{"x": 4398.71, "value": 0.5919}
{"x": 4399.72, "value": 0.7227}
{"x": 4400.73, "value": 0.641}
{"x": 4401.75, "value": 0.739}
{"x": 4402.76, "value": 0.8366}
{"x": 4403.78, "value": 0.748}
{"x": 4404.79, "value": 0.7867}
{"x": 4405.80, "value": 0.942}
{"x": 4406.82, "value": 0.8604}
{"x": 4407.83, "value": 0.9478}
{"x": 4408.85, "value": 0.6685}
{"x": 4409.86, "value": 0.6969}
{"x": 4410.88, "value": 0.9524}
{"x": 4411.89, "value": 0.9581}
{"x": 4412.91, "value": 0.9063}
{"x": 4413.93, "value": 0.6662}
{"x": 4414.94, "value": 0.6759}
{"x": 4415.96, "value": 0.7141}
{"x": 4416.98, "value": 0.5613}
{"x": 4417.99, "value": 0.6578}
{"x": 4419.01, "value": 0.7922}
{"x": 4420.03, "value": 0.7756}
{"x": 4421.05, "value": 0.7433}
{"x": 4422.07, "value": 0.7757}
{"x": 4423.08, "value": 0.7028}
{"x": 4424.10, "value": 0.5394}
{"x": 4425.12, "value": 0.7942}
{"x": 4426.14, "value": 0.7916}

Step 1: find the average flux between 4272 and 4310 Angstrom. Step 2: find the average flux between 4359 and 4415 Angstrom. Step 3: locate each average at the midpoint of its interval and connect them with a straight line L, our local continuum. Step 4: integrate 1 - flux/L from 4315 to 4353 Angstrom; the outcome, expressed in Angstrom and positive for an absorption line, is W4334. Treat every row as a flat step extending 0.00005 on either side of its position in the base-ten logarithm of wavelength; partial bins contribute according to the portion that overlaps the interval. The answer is 2.9 Angstrom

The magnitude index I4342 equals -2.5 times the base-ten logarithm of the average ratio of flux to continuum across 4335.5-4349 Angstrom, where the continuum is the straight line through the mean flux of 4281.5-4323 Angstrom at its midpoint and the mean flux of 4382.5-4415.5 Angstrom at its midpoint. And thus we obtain 0.191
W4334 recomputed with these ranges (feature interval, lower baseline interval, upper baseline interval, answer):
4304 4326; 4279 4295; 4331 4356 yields 1.1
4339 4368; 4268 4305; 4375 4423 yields 1.0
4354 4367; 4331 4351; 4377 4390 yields -1.7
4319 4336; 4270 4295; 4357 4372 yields 0.7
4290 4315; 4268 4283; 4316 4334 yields 0.9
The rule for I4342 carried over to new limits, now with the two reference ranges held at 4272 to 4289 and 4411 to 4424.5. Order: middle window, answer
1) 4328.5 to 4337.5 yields 0.08 mag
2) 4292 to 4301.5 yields 0.12 mag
